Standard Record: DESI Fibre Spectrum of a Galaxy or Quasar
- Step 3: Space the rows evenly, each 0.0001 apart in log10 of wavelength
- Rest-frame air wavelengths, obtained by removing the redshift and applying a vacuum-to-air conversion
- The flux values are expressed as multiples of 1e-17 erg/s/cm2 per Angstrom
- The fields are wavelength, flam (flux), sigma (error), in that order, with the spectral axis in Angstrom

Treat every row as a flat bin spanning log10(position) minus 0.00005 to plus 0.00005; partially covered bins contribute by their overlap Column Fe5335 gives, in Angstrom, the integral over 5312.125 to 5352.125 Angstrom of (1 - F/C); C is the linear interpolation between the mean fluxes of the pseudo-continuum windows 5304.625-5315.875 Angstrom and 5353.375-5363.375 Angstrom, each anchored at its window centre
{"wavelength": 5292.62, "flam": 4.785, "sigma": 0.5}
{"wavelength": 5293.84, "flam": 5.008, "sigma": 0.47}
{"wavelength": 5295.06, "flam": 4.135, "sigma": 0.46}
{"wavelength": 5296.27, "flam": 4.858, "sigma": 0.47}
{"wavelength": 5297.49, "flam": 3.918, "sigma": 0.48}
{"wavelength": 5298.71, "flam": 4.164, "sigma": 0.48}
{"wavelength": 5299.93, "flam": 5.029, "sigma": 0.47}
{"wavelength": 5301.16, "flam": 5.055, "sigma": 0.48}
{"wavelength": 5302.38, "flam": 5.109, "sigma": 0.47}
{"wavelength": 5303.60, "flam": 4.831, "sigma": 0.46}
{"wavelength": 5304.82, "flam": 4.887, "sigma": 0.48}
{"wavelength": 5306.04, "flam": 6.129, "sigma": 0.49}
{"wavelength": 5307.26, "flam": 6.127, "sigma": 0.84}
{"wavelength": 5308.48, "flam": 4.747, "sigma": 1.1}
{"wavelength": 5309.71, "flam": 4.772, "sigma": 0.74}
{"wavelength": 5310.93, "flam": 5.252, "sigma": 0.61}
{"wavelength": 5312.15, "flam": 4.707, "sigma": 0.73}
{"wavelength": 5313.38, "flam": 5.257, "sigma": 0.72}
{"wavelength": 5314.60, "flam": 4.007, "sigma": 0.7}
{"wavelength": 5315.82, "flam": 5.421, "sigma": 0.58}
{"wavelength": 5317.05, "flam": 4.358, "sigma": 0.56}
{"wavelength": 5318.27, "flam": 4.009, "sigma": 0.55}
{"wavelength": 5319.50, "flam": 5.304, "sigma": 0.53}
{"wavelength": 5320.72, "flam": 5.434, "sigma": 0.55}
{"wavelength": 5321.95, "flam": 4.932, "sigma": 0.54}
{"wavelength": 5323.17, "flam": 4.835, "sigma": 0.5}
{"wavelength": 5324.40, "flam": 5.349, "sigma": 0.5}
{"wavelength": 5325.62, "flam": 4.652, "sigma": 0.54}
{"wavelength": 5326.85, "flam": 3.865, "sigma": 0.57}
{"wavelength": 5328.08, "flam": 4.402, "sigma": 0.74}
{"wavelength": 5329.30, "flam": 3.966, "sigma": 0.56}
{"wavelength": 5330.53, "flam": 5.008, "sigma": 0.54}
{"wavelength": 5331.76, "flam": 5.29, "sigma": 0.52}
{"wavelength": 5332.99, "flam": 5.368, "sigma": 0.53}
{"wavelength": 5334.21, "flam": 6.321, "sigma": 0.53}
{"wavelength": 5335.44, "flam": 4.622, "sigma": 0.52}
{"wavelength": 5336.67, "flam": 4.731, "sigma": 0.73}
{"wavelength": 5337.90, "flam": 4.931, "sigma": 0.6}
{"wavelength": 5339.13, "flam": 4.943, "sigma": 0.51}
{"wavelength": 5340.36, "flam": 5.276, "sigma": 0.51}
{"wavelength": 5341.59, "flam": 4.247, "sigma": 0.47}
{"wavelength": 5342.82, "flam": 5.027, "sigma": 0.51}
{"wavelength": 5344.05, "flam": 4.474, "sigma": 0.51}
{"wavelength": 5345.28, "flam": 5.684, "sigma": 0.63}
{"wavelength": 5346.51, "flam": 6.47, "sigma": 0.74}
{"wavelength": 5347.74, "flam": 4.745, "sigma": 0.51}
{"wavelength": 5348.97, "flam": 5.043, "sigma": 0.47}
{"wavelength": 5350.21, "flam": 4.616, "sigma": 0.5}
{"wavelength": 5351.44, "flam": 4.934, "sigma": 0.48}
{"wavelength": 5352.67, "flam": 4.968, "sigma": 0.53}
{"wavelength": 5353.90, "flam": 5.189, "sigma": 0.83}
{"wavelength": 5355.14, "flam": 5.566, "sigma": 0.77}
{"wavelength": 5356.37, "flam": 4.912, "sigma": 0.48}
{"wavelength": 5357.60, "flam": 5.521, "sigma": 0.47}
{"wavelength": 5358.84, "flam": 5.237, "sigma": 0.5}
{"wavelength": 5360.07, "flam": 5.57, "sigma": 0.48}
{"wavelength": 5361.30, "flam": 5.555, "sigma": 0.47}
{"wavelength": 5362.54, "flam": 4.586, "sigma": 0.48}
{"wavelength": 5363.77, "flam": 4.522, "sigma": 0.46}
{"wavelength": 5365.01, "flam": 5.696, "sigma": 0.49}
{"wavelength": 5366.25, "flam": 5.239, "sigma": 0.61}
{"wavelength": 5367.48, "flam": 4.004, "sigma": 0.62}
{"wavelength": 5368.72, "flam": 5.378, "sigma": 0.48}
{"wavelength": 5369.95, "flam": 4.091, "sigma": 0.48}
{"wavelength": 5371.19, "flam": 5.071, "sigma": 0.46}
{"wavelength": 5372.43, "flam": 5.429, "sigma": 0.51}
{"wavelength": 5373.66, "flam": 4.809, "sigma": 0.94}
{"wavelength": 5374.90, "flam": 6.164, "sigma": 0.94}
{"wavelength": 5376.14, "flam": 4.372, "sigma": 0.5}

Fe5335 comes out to 2.0 Angstrom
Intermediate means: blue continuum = 5.13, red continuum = 5.25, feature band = 4.92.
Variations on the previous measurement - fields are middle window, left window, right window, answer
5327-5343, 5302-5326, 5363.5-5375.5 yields 0.40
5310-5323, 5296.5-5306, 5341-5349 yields 0.12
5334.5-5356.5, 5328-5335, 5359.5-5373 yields 0.09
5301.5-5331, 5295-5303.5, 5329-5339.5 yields -0.30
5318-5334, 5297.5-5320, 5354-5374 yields 0.37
